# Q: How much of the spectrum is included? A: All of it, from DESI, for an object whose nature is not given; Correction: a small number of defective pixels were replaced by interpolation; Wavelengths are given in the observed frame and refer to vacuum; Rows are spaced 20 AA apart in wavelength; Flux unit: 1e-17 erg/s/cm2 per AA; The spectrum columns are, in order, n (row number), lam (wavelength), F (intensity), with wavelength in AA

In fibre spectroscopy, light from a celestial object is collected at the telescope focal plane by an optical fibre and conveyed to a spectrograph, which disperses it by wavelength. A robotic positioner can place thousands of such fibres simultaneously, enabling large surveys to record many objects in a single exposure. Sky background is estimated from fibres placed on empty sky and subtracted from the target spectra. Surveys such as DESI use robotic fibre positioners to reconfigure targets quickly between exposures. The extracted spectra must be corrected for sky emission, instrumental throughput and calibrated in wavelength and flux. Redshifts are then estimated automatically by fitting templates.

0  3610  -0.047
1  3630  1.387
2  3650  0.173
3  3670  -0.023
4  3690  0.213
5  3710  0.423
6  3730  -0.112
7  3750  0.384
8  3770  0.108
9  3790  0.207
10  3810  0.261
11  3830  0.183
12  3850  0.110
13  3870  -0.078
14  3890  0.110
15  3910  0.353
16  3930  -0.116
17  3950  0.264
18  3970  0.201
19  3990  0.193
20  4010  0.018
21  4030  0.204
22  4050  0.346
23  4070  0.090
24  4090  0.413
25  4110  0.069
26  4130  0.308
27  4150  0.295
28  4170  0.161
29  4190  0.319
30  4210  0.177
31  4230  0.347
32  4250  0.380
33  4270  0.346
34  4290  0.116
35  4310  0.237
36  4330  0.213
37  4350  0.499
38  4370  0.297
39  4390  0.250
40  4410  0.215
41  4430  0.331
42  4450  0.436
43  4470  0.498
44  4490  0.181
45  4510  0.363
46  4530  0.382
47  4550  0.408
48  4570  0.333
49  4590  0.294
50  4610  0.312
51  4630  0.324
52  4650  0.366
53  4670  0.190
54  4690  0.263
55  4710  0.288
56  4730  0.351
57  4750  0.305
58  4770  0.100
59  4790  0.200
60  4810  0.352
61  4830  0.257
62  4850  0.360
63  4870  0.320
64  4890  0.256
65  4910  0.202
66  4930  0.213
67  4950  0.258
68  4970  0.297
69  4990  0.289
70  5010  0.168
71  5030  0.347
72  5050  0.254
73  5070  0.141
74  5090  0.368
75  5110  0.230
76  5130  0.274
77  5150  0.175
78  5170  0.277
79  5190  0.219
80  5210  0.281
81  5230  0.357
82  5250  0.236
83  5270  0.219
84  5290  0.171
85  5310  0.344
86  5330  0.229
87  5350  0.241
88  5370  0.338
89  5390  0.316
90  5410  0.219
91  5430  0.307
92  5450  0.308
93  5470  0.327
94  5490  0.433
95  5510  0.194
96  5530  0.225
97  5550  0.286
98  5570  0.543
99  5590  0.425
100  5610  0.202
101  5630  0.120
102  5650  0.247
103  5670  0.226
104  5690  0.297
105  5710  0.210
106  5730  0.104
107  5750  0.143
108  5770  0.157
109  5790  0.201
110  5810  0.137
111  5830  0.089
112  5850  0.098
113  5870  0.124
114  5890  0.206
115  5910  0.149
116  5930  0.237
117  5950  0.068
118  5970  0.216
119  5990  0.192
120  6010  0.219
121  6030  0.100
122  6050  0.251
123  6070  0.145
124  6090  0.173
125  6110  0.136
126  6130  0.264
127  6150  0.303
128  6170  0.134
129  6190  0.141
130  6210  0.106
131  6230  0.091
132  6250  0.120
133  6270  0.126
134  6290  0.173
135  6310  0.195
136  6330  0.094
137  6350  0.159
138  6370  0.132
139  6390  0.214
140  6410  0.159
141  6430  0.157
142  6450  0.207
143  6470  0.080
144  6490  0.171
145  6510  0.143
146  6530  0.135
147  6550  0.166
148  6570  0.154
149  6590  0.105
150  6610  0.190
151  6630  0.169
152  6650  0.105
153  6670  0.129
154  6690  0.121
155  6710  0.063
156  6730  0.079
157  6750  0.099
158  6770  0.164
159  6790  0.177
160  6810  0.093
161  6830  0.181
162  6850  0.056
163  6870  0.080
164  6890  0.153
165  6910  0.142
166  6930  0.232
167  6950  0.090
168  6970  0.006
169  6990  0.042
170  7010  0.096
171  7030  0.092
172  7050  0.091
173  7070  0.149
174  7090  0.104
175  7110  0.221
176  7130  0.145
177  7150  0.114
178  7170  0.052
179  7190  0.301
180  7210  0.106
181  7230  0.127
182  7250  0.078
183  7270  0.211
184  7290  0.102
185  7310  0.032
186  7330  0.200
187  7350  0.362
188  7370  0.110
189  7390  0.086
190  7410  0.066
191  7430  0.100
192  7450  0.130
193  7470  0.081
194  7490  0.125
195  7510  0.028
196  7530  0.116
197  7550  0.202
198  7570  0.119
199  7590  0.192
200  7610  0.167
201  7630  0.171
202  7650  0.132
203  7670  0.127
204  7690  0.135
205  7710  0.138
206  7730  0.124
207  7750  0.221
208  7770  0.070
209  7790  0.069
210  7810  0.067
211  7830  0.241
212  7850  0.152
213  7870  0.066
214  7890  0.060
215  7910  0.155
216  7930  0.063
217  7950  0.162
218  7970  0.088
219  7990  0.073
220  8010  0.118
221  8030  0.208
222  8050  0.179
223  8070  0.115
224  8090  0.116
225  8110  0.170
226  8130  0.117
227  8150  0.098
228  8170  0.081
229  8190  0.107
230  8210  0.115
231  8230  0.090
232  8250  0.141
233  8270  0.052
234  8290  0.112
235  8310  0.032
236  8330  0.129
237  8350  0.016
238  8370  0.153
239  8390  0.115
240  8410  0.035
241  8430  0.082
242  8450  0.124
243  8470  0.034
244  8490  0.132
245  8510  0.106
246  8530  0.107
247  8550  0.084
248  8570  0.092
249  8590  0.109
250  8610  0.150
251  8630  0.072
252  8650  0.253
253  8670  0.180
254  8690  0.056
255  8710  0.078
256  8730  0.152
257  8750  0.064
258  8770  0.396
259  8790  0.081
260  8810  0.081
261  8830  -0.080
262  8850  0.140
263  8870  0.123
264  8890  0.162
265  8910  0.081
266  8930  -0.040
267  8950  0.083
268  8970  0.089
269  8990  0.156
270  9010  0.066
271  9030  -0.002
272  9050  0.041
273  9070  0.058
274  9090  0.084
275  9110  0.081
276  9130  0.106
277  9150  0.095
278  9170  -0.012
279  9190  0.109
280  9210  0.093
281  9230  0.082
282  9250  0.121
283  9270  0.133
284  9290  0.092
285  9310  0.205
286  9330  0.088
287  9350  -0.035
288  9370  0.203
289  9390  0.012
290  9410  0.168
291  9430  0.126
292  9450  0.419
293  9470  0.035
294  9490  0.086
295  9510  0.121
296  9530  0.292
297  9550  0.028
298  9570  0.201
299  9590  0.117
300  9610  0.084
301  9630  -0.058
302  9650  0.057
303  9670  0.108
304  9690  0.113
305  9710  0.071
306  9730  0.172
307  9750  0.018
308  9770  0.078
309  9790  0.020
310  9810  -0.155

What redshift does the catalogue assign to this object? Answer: 0.10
